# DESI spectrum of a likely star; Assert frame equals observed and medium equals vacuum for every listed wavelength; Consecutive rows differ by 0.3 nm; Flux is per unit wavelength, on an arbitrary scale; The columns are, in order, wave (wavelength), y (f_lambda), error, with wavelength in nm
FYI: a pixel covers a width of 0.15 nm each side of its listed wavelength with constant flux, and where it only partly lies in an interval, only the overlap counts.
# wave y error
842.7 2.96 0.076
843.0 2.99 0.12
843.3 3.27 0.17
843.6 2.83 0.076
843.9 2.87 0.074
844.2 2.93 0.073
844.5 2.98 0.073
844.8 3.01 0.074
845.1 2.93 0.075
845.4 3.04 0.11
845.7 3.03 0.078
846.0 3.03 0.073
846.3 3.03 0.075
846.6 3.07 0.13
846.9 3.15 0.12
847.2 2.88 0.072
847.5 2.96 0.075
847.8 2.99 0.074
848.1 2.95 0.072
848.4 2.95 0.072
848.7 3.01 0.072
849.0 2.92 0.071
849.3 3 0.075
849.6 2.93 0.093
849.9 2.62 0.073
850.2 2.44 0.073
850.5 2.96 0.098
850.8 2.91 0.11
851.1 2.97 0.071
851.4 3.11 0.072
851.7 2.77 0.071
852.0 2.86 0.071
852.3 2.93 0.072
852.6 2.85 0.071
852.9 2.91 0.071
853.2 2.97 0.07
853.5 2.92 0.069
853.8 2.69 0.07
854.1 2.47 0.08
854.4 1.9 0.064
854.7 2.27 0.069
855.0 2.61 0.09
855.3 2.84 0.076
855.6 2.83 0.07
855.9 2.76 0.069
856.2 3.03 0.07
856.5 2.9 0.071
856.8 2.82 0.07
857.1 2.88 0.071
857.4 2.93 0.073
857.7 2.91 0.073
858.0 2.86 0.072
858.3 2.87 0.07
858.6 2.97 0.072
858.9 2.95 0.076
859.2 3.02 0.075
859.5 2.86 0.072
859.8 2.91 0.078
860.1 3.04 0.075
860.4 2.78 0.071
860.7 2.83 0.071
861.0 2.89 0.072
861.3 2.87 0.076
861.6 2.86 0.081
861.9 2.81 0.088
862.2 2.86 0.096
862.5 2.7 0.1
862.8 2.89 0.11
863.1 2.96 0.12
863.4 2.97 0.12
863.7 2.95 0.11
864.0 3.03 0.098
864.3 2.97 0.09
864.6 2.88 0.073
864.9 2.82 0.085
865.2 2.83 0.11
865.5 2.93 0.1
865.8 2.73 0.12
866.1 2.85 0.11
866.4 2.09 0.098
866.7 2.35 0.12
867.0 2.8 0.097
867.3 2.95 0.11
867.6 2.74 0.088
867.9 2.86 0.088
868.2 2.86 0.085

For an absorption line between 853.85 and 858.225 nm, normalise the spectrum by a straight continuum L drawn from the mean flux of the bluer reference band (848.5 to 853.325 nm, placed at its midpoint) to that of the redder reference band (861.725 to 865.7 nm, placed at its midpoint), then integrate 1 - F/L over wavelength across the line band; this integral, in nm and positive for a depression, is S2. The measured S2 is 0.26 nm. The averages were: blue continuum 2.89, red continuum 2.89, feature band 2.72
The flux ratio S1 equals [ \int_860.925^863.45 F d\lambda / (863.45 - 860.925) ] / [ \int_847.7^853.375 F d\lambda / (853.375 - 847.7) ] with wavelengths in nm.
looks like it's 0.99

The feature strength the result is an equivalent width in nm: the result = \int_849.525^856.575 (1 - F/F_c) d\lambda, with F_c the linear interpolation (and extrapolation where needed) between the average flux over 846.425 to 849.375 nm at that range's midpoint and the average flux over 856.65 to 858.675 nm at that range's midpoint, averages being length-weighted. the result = 0.408 nm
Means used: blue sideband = 2.99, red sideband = 2.89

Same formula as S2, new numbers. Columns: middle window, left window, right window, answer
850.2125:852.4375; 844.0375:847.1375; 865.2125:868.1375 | 0.025 nm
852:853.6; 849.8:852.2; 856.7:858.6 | -0.034 nm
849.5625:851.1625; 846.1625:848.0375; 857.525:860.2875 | 0.108 nm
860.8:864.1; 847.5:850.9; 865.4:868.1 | -0.172 nm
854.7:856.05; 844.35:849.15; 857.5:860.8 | 0.106 nm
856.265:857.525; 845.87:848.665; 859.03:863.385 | 0.011 nm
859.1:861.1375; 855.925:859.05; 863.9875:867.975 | -0.028 nm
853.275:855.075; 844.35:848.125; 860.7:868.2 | 0.266 nm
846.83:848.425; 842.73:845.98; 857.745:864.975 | -0.001 nm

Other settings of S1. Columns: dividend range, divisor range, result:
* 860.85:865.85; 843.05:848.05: 0.96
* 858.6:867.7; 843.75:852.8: 0.97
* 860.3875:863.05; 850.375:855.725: 1.03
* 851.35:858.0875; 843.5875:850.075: 0.94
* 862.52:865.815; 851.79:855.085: 1.09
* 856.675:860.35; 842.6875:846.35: 0.97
